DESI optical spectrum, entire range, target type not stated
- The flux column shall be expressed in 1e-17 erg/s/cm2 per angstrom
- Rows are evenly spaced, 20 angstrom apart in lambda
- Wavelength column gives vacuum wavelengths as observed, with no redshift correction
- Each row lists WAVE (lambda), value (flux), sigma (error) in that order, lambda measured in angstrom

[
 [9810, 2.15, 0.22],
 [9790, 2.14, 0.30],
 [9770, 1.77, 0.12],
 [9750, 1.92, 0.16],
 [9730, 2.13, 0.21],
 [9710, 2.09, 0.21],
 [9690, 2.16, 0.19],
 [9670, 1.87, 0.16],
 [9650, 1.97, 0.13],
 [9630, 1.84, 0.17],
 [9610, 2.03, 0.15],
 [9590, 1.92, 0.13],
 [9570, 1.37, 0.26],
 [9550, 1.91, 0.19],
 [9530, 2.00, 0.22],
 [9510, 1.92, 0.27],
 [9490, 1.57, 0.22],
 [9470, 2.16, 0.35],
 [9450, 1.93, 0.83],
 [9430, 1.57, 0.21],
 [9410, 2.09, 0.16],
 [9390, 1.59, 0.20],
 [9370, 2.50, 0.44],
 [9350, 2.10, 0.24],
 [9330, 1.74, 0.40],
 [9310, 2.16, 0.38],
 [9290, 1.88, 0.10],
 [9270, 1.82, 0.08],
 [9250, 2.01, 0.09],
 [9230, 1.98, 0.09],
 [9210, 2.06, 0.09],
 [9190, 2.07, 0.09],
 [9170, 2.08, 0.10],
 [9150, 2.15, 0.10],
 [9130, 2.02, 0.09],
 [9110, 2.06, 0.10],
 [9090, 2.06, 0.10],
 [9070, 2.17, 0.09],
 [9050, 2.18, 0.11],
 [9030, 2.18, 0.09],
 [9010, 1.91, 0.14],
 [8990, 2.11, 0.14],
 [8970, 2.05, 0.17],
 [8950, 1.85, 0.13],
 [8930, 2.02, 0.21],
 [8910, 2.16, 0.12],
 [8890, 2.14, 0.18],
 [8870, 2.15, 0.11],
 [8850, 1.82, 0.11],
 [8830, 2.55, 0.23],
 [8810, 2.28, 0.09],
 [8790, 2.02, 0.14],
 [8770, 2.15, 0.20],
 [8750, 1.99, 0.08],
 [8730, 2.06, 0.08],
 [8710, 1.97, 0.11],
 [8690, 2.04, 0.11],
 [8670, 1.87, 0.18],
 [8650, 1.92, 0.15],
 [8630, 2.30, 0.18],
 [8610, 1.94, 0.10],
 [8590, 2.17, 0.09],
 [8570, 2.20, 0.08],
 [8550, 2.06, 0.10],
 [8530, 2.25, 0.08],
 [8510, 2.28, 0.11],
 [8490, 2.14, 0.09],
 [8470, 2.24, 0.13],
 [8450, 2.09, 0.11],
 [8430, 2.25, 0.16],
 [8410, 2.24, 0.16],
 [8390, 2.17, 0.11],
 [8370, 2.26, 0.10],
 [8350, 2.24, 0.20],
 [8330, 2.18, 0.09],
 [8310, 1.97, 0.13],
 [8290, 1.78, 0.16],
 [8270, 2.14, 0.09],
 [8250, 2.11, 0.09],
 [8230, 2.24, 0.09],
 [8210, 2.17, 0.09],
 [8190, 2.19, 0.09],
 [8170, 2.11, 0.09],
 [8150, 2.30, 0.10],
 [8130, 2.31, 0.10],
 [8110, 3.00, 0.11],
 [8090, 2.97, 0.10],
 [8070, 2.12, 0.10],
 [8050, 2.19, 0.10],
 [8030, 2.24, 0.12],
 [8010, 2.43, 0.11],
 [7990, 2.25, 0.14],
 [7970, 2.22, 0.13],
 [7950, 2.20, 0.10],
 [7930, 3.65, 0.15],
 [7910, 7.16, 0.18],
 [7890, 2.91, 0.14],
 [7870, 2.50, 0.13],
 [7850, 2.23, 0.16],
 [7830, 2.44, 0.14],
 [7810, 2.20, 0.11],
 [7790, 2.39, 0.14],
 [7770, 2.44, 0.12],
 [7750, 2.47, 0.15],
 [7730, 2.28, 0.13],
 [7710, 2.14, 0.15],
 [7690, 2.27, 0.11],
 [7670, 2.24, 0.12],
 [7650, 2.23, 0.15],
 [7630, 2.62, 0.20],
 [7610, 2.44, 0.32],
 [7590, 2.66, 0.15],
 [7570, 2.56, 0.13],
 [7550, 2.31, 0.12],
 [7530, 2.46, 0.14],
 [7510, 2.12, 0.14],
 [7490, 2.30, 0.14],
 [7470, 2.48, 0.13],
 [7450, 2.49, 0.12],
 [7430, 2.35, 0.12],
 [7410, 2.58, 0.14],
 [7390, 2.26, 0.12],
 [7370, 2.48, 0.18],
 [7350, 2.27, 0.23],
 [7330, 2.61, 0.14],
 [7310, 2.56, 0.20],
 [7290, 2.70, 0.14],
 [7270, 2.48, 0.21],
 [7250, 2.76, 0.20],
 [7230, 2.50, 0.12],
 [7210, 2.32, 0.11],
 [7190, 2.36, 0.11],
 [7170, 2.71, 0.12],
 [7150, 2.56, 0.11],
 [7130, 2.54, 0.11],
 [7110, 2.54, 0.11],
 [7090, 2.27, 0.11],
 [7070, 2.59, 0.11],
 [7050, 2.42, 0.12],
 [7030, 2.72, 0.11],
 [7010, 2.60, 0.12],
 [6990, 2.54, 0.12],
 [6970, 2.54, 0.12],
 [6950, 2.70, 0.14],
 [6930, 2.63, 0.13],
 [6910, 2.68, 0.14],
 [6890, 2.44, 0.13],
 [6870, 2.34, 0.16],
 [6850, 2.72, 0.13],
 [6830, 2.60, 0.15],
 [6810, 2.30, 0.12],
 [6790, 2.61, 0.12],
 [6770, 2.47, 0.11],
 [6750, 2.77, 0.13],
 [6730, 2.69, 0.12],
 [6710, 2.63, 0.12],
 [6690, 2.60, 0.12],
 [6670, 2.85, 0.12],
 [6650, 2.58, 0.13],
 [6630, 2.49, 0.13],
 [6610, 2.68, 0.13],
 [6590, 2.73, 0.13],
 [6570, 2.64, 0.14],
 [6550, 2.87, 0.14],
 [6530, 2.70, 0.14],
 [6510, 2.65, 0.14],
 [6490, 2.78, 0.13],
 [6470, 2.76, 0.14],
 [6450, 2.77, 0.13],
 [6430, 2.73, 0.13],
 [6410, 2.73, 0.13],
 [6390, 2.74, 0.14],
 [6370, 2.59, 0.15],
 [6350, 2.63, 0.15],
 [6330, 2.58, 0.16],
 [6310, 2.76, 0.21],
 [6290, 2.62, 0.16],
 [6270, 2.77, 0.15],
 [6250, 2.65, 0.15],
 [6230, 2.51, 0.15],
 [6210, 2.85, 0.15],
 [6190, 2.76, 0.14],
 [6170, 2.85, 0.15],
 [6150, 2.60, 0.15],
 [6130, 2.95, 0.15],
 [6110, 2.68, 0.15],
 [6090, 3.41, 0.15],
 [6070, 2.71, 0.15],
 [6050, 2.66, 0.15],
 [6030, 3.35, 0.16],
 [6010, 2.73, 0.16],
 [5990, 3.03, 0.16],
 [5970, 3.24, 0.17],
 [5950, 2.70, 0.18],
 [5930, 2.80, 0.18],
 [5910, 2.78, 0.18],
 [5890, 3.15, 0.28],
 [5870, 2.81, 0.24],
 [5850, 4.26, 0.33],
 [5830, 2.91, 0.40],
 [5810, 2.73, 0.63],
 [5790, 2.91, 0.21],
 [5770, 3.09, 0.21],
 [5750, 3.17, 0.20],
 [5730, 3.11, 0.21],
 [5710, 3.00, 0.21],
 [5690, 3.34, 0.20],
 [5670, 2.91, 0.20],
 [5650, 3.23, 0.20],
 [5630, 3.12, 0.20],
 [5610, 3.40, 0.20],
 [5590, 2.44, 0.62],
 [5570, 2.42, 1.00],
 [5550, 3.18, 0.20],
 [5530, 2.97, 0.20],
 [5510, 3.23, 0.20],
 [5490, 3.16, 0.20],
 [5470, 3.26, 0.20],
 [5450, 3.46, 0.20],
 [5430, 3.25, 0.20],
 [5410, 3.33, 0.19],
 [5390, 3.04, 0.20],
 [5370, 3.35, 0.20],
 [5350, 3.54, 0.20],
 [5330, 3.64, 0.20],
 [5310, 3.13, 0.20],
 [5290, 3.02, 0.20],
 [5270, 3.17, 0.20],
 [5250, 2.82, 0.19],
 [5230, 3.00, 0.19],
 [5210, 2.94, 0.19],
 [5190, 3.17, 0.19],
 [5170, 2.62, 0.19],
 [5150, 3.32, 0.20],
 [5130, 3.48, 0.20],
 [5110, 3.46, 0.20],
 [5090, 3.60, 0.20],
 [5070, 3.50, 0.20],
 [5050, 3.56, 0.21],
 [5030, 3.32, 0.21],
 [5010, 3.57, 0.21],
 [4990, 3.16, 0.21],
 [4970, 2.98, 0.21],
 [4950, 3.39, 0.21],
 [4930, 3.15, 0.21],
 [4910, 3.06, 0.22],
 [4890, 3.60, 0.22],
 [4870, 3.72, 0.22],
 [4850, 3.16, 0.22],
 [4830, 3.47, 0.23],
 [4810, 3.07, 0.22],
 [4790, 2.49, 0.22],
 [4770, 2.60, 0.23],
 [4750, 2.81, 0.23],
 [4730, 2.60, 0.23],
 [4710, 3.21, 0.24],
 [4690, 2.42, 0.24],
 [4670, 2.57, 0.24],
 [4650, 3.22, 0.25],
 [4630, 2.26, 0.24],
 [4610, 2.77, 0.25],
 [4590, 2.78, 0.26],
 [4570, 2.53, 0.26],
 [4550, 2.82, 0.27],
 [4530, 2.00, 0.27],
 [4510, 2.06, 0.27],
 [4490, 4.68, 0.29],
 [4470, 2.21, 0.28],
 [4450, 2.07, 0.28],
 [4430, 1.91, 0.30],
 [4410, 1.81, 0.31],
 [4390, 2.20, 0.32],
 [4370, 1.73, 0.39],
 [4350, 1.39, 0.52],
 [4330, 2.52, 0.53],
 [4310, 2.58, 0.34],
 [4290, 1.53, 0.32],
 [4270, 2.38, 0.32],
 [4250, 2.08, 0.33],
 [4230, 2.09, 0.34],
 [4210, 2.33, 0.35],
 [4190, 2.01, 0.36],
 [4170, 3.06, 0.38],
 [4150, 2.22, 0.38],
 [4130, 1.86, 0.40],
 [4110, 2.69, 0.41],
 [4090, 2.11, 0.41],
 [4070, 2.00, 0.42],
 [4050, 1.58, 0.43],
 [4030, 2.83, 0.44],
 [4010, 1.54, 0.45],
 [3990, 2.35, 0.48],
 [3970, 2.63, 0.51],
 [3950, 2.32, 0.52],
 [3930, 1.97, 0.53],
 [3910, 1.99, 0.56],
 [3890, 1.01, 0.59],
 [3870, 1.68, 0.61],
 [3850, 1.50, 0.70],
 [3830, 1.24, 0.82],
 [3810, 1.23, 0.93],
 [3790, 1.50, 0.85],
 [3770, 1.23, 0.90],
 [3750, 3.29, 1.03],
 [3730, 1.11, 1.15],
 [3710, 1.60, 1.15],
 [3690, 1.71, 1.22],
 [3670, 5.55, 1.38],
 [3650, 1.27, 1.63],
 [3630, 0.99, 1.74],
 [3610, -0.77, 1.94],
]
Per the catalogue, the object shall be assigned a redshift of 0.204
